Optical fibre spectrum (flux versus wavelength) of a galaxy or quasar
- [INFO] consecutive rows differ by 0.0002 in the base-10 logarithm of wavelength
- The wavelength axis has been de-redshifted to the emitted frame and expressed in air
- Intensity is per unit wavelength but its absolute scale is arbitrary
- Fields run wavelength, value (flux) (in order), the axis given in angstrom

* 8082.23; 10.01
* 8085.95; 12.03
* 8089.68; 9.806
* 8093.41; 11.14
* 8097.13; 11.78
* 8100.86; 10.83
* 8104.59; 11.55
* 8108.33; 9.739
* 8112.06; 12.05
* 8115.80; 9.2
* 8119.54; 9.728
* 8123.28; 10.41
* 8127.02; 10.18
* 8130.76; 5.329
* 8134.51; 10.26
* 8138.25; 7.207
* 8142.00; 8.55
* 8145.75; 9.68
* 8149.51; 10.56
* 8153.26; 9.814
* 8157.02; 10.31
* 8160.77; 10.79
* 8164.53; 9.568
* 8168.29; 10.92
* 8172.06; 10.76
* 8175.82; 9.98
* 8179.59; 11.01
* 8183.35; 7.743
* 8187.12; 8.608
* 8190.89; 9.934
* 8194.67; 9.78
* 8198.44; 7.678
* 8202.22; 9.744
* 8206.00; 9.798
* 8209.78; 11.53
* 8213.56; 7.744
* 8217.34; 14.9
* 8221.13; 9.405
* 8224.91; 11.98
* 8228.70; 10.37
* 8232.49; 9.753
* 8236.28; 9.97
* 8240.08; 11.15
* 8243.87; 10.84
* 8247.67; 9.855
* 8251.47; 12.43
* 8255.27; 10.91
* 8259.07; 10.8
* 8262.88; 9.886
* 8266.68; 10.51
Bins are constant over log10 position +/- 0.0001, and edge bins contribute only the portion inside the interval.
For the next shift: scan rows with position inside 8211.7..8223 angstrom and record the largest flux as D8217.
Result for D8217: 14.9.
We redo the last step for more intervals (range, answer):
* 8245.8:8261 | 12.43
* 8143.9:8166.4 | 10.79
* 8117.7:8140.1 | 10.41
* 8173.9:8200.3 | 11.01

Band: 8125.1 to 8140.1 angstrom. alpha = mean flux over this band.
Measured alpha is 8.26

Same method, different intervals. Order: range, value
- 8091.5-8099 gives 11.5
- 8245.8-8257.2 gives 11.1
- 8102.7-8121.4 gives 10.5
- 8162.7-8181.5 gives 10.4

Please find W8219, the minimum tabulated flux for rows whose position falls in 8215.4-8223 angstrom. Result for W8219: 9.405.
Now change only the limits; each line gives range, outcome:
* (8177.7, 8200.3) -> 7.678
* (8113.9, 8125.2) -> 9.2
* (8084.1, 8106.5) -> 9.806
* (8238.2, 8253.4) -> 9.855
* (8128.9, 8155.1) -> 5.329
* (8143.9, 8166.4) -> 9.568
